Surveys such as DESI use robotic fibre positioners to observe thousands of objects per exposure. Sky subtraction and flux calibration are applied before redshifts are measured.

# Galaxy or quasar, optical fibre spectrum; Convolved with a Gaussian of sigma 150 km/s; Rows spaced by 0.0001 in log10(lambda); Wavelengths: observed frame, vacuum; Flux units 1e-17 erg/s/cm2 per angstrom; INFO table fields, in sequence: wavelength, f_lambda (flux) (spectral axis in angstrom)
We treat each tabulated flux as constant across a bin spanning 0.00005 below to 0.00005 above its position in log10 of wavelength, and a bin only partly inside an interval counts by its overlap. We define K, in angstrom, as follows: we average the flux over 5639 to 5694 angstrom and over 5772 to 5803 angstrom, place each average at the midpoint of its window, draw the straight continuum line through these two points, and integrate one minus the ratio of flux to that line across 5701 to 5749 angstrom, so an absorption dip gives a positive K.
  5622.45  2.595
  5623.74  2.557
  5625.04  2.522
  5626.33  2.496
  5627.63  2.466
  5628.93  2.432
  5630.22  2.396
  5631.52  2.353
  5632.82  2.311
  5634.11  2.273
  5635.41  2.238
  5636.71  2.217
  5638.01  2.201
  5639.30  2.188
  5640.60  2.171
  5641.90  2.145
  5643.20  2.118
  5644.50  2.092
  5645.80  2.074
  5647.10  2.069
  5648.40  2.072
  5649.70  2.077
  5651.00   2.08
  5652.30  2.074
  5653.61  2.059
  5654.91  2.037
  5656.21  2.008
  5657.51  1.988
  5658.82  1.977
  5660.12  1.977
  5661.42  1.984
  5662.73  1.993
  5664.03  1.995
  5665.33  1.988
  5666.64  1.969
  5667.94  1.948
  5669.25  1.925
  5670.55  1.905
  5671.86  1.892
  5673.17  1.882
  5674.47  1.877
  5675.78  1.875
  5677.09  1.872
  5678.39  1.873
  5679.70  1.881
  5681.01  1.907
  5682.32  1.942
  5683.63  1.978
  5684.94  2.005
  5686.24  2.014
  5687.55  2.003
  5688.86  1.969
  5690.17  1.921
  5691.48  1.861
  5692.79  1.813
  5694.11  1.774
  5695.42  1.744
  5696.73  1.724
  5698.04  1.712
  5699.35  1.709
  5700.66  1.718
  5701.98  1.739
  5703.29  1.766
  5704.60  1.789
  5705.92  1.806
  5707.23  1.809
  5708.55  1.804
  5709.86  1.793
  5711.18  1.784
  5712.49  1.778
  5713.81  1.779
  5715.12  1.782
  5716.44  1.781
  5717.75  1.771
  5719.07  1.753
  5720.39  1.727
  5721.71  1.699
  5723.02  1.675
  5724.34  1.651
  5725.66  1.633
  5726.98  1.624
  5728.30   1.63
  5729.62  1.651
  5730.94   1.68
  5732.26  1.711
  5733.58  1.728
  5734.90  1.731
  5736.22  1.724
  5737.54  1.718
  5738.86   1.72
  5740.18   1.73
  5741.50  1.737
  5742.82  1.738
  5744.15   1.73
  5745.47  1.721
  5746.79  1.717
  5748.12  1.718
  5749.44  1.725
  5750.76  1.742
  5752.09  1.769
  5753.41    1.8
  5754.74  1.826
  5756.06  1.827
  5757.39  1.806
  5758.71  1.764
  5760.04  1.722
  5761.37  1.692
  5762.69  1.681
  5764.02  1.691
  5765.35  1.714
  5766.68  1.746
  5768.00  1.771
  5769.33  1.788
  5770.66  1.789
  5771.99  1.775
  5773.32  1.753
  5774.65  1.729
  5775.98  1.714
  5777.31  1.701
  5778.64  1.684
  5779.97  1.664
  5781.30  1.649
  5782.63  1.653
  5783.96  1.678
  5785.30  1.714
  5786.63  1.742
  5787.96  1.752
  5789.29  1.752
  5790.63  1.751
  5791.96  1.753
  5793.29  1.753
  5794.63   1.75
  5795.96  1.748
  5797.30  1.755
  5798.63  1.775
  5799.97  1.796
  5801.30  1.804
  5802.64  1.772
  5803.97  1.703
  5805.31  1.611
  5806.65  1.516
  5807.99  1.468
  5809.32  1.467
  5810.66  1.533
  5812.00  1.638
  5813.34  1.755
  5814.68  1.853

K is 3.4 angstrom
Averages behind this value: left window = 1.98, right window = 1.73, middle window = 1.73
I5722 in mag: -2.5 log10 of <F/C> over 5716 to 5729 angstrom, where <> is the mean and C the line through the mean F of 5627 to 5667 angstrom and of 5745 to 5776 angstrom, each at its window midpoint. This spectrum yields 0.11 mag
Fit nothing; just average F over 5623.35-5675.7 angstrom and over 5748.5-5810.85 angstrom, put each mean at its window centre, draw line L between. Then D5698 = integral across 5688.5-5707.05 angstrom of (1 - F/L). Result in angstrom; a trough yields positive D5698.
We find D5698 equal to 1.74 angstrom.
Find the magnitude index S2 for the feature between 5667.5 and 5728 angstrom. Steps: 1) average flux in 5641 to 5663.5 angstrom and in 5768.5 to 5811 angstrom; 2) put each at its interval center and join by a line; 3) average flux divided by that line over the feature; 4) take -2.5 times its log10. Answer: 0.07 mag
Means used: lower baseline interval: 2.05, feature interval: 1.82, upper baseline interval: 1.7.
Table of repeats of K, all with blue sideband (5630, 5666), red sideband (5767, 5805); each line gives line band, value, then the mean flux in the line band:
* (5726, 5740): 1.4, 1.69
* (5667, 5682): 1.0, 1.9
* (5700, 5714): 1.2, 1.78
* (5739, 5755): 0.9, 1.74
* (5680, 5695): 0.6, 1.92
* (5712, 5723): 1.0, 1.75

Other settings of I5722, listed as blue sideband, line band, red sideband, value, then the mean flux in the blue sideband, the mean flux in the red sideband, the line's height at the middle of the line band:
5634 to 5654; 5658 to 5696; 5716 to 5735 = 0.02 mag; 2.13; 1.69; 1.95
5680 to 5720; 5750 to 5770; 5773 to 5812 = -0.01 mag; 1.82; 1.69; 1.74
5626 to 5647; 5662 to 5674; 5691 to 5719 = 0.05 mag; 2.25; 1.77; 2.03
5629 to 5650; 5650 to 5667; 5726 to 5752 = 0.05 mag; 2.2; 1.71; 2.1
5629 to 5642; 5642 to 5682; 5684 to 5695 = 0.06 mag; 2.26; 1.92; 2.09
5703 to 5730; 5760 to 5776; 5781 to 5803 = 0.00 mag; 1.74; 1.74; 1.74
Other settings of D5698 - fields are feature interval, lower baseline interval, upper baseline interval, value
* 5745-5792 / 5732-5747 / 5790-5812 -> -0.79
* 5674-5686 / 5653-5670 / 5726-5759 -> 0.08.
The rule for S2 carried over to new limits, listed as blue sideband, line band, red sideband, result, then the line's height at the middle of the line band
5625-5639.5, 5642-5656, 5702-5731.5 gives 0.07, 2.22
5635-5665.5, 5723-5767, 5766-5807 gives 0.07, 1.83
